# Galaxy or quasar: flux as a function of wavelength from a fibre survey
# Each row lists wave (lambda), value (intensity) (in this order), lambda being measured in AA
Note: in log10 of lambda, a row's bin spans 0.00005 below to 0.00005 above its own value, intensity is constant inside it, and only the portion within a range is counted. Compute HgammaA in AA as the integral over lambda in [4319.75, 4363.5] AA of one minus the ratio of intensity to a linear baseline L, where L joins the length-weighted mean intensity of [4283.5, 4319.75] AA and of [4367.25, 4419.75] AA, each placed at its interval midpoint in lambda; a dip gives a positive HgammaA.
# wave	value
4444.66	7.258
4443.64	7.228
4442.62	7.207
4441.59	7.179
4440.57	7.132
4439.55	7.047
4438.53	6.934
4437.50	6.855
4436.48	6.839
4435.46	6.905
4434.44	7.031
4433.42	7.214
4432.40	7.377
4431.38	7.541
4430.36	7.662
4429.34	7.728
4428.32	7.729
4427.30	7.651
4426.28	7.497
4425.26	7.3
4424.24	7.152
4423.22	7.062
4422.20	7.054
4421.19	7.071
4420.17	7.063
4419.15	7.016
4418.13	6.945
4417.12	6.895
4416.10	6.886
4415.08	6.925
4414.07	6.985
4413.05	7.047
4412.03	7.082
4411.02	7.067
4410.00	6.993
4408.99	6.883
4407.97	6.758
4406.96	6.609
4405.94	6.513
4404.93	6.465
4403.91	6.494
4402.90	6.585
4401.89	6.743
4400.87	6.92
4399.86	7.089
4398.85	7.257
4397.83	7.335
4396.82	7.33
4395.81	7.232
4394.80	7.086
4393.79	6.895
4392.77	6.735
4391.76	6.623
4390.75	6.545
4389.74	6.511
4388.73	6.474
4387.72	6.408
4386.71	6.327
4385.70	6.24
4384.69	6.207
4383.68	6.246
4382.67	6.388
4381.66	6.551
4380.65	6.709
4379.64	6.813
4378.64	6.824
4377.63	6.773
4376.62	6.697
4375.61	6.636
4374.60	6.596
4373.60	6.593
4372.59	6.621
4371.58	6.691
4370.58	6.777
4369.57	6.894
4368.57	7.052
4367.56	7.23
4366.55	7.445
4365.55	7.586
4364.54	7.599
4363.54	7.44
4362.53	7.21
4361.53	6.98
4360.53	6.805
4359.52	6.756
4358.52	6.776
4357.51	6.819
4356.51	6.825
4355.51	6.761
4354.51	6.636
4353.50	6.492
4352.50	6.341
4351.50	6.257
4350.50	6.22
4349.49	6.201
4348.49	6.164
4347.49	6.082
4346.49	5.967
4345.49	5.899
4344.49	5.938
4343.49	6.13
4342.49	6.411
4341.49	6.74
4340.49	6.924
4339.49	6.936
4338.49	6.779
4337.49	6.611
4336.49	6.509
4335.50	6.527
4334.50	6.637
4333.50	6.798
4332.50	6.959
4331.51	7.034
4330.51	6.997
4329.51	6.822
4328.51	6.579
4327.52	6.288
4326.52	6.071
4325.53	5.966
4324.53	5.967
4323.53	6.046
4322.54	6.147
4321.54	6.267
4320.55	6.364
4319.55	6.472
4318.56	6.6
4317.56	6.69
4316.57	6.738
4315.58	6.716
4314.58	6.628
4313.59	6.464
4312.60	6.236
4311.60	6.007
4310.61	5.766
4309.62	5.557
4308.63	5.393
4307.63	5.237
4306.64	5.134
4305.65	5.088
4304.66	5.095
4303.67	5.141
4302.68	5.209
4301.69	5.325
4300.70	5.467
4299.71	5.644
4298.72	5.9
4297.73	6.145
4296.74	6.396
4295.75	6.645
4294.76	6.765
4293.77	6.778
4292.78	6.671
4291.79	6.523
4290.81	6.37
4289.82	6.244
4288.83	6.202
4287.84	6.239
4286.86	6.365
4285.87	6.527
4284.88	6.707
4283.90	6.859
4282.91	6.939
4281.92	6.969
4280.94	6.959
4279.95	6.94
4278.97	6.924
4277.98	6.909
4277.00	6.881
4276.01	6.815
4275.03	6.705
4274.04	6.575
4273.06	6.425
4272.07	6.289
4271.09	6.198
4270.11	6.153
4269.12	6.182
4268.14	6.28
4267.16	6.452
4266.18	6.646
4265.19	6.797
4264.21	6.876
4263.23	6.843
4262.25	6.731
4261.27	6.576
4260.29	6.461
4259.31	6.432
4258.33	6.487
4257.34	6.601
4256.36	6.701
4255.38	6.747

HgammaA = -0.81 AA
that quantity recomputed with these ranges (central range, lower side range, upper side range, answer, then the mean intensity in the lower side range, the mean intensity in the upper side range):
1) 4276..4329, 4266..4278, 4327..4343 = 2.9 AA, 6.48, 6.72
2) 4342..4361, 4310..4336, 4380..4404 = 0.5 AA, 6.45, 6.71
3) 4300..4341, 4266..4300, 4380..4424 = 2.6 AA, 6.52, 6.8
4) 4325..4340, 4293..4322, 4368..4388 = -1.0 AA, 6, 6.61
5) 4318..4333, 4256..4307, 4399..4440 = 0.3 AA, 6.37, 7.04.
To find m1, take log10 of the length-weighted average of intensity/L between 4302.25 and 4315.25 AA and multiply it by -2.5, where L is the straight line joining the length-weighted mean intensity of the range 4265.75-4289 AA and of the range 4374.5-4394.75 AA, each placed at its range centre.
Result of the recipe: 0.17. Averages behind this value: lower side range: 6.6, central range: 5.63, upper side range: 6.57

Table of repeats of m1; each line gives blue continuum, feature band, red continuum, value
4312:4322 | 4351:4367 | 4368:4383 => -0.042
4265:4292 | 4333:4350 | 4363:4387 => 0.048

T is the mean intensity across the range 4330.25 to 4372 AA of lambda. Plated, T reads 6.71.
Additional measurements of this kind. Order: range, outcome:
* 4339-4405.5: 6.7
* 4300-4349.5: 6.19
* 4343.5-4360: 6.38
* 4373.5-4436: 6.91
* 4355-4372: 7.04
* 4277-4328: 6.22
